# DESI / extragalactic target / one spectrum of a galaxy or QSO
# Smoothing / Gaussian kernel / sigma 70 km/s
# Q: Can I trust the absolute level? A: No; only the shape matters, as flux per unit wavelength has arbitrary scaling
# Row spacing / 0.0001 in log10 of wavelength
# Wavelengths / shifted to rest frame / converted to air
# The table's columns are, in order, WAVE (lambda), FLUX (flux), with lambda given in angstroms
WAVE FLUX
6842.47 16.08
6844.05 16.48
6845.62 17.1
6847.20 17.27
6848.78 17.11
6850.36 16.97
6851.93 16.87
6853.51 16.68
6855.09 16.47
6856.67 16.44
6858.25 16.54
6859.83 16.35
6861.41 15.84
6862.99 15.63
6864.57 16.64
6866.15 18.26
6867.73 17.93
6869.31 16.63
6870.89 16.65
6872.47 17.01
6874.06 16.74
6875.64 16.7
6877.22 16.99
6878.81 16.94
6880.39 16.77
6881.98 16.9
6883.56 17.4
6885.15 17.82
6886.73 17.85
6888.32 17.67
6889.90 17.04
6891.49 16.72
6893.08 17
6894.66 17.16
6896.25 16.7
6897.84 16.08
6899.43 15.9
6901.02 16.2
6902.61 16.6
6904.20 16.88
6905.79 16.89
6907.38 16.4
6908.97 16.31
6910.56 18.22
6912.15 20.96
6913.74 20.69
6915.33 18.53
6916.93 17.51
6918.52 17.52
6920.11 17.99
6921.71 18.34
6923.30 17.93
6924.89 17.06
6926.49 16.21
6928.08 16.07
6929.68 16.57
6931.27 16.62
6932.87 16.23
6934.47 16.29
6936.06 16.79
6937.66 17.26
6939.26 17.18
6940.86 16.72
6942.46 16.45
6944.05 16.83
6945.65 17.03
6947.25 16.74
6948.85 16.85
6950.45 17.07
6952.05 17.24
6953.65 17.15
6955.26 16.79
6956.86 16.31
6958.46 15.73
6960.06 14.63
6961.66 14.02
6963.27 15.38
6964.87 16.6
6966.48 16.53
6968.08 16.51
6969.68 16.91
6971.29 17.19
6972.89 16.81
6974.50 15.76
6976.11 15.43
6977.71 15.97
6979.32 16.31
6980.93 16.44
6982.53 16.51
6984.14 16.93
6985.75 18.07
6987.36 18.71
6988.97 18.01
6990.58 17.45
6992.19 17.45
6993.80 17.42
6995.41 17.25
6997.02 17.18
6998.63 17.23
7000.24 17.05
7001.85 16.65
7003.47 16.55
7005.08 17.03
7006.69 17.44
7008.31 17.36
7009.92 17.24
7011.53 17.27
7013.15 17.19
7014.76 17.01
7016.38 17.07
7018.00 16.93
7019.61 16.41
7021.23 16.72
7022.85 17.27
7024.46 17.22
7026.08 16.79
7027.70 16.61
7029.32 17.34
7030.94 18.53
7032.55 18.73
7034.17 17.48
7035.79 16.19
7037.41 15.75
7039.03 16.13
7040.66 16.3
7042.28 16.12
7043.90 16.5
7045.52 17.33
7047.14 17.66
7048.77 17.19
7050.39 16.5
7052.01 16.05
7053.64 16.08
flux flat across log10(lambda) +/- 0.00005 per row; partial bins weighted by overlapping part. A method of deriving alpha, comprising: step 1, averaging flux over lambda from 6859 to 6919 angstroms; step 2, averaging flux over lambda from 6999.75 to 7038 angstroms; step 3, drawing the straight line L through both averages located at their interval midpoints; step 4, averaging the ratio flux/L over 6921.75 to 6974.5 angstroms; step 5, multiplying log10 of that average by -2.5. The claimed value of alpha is 0.04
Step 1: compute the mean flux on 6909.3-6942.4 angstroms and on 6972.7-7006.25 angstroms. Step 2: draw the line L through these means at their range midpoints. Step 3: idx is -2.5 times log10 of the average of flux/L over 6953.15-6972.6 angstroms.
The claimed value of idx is 0.07 mag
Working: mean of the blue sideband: 17.5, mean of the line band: 16.1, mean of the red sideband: 17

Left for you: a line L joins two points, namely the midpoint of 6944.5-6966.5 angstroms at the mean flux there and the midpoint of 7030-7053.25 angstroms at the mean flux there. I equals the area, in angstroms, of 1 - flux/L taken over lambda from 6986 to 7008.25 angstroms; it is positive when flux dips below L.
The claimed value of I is -1.1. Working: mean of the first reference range 16.3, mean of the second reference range 16.9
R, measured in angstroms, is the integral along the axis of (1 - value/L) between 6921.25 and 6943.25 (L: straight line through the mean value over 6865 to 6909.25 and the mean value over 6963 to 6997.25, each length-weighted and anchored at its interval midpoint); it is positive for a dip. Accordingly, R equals 0.1 angstroms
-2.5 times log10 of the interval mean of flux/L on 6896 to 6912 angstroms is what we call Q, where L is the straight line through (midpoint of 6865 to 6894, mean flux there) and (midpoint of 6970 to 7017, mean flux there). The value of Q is 0.02 mag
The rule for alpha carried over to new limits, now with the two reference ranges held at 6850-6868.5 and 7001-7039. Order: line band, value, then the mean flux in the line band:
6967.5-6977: 0.03 mag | 16.4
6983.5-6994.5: -0.05 mag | 17.7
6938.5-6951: 0.00 mag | 16.9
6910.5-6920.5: -0.12 mag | 18.9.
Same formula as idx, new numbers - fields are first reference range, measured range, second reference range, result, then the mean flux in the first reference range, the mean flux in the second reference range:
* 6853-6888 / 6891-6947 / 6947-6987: -0.032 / 16.9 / 16.4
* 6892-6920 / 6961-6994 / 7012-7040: 0.031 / 17.4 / 17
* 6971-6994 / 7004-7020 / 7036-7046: -0.031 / 16.9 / 16.3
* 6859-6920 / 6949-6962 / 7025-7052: 0.054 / 17.2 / 16.9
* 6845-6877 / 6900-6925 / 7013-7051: -0.058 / 16.8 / 17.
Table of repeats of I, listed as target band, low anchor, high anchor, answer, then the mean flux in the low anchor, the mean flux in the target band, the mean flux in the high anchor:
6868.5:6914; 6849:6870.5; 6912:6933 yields 0.21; 16.7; 17.1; 17.7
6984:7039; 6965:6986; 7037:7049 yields -2.11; 16.5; 17.2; 16.6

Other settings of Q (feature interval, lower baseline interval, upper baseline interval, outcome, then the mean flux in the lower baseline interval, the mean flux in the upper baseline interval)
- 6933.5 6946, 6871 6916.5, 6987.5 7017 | 0.03 mag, 17.2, 17.2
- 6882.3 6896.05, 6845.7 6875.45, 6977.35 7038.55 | -0.03 mag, 16.8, 17.1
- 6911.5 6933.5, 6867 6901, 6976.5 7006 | -0.04 mag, 17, 17.1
